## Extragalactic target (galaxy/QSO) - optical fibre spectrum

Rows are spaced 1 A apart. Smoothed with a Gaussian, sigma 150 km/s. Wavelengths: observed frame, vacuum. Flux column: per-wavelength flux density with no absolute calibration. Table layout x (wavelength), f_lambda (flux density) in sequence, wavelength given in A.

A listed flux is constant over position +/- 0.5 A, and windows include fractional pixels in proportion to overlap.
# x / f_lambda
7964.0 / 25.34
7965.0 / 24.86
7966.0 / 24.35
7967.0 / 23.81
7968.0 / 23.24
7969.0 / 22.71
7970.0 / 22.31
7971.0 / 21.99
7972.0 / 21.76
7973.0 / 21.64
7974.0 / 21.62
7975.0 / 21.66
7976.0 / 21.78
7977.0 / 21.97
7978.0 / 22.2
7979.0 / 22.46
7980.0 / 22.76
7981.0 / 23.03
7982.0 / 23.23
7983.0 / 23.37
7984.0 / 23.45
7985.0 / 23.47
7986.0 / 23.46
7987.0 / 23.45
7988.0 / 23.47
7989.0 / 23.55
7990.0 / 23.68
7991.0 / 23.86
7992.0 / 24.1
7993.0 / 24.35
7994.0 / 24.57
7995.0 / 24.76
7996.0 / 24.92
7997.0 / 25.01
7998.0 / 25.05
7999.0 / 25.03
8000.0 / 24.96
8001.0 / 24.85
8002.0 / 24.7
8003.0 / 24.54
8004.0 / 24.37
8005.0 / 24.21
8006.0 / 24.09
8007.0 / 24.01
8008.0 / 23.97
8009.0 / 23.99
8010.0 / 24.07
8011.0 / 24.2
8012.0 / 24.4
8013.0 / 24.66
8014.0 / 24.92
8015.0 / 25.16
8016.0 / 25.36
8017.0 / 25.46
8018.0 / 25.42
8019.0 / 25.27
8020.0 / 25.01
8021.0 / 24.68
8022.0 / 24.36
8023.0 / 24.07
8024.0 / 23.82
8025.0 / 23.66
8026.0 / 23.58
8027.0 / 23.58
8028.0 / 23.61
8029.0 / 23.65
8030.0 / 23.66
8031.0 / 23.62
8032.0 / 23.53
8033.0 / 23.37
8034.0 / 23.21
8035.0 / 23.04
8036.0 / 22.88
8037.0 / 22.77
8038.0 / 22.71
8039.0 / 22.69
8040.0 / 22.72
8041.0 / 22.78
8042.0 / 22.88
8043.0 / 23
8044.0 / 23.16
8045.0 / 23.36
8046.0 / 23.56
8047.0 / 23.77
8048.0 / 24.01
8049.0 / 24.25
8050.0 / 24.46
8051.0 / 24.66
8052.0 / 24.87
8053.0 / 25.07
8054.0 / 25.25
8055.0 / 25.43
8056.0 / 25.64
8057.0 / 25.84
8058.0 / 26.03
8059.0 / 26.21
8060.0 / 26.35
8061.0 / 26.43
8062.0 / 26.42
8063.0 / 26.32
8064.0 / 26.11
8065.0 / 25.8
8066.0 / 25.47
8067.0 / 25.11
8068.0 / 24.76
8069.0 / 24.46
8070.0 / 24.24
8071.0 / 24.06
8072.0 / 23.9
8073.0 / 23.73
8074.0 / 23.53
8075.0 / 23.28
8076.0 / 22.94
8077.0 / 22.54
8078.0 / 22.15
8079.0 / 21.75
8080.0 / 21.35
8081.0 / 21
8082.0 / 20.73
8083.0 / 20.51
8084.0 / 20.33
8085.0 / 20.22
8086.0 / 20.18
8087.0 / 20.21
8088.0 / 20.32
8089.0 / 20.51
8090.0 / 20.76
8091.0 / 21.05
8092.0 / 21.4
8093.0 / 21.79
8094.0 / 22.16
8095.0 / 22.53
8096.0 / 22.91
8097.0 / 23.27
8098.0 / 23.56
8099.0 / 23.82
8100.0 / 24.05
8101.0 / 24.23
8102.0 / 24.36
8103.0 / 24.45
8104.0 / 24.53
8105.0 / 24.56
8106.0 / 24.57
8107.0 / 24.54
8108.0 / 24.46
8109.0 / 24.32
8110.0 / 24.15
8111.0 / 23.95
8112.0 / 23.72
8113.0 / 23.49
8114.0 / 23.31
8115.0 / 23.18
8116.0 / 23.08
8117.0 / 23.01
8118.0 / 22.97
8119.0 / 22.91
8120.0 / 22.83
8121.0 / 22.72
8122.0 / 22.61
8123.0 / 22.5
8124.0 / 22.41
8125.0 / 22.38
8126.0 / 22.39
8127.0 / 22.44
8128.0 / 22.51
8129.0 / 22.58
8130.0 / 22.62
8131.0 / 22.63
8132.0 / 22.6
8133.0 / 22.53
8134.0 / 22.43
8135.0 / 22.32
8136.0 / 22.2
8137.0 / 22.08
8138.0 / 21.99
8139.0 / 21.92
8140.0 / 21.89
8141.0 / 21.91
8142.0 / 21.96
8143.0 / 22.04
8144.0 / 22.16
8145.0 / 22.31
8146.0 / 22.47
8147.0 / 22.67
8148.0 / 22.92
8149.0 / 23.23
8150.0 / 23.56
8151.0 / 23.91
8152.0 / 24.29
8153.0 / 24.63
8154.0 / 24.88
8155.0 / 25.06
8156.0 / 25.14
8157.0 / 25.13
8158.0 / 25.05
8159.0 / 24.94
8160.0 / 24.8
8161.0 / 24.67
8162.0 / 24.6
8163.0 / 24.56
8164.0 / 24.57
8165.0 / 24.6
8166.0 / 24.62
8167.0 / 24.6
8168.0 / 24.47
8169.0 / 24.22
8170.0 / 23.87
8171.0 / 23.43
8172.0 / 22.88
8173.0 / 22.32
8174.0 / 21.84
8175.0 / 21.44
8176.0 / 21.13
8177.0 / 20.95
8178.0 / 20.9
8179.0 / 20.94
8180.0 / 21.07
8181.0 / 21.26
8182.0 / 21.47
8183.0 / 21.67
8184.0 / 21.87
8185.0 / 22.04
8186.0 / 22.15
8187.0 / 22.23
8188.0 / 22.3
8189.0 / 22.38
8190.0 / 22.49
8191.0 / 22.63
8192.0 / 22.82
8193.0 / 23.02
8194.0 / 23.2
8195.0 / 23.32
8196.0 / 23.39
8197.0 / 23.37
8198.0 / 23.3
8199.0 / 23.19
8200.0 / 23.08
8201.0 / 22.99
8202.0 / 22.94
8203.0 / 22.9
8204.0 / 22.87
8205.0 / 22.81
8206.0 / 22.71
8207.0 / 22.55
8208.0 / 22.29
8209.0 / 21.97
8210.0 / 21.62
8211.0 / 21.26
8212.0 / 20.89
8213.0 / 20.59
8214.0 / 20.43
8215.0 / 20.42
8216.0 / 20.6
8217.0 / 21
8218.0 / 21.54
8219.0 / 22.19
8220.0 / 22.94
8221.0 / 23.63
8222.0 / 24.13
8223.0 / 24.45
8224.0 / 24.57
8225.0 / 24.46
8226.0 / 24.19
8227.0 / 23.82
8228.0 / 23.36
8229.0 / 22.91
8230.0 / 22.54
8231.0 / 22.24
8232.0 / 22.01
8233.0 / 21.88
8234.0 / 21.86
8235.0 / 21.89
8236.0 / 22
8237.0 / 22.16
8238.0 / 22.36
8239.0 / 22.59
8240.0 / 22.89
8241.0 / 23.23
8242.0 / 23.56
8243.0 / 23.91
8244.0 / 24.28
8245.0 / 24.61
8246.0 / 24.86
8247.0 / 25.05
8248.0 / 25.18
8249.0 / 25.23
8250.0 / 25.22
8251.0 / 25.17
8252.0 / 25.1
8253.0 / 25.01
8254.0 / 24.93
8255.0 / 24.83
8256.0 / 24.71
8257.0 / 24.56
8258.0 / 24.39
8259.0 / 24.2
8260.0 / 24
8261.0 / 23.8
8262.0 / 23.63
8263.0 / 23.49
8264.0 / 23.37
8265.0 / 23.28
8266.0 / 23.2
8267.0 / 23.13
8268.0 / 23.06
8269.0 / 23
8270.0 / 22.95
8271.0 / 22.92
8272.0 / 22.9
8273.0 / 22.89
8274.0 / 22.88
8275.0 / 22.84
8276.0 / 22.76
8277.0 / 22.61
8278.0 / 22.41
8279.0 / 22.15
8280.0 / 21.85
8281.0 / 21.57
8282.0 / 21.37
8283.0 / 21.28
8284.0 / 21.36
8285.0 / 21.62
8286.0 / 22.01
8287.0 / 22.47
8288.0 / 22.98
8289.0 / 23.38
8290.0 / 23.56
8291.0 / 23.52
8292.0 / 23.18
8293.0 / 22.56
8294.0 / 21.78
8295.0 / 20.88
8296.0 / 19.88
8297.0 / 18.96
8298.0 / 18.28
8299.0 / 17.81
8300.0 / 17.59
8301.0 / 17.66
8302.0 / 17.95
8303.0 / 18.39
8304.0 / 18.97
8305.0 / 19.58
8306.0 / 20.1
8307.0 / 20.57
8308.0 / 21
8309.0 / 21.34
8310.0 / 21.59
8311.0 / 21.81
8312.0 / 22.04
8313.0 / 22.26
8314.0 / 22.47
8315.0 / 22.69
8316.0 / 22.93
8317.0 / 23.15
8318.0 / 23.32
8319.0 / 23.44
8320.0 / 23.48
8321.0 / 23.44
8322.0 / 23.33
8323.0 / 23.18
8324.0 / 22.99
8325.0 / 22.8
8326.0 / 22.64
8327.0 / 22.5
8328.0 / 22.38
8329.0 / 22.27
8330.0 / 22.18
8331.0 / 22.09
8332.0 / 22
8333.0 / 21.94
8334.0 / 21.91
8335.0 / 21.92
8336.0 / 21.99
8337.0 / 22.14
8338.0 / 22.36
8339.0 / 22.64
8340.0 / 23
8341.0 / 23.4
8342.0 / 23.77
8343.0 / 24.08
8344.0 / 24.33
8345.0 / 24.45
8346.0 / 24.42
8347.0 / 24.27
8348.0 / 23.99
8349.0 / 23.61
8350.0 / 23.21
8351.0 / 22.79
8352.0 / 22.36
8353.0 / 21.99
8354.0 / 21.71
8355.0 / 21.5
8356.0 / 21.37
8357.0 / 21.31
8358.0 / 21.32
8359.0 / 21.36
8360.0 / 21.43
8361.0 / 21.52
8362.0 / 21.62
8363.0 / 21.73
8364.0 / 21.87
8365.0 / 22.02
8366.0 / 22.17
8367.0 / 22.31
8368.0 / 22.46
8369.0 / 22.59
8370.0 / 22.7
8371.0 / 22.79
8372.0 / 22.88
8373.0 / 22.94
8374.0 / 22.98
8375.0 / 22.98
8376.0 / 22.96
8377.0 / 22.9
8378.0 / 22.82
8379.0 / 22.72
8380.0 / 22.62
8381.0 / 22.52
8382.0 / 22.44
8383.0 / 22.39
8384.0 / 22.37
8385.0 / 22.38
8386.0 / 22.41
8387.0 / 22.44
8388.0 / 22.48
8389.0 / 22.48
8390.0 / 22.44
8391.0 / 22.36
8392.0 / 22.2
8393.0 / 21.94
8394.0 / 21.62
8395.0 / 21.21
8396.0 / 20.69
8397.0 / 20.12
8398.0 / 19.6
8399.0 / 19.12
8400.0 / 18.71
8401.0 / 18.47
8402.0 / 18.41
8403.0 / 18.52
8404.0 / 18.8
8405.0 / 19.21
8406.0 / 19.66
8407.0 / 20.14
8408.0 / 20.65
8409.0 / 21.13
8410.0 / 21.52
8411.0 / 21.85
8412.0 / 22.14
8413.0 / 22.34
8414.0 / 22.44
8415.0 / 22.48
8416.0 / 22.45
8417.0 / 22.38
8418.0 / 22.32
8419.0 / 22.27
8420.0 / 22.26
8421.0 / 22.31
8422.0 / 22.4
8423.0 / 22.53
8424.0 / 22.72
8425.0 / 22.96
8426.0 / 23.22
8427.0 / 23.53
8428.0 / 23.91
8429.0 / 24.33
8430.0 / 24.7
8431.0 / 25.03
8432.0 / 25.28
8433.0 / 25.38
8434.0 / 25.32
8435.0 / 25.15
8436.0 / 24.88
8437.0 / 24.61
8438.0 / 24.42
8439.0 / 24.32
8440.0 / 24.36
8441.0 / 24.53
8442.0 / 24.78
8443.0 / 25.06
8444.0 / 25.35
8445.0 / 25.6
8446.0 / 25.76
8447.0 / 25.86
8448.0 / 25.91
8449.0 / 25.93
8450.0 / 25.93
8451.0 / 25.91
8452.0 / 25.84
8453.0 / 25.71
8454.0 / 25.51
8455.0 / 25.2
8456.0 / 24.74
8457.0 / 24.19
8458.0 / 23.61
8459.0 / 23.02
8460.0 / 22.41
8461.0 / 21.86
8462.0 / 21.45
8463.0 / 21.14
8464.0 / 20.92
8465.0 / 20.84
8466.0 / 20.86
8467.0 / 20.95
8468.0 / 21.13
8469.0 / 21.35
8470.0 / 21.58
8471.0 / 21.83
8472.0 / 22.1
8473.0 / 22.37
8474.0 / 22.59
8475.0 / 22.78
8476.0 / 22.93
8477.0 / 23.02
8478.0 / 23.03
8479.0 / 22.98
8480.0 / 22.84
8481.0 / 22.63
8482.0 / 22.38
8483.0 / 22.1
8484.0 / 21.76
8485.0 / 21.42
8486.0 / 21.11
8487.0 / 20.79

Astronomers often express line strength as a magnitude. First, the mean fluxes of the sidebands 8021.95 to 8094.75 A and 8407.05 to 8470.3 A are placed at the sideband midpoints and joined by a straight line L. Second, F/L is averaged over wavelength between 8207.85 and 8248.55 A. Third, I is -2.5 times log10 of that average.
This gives 0.03 mag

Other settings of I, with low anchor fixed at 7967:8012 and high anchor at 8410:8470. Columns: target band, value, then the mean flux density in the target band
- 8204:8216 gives 0.10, 21.6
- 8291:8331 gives 0.11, 21.4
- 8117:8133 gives 0.05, 22.6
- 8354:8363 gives 0.10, 21.5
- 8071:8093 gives 0.09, 21.6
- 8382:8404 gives 0.13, 21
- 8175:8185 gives 0.11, 21.3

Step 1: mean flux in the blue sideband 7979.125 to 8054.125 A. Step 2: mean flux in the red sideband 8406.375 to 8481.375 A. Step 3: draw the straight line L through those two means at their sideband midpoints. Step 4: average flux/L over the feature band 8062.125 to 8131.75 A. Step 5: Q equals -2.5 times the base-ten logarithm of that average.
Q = 0.04 mag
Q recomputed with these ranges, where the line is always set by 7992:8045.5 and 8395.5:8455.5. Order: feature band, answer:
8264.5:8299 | 0.06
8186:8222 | 0.06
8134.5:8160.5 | 0.02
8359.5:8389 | 0.03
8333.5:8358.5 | 0.02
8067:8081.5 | 0.03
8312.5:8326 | 0.01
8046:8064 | -0.06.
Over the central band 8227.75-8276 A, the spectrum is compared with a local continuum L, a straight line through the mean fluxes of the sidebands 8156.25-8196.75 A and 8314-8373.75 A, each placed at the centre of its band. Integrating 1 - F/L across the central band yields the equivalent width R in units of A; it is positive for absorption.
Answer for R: -1.5 A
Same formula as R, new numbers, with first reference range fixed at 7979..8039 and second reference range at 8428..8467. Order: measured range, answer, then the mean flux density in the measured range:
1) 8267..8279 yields 0.7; 22.8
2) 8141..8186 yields 1.8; 23.2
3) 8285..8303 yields 2.5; 20.8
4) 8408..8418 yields 0.9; 22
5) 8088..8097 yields 0.9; 21.7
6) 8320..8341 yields 1.5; 22.5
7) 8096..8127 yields 0.8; 23.5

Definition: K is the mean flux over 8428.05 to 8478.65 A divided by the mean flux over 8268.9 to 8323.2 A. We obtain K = 1.1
